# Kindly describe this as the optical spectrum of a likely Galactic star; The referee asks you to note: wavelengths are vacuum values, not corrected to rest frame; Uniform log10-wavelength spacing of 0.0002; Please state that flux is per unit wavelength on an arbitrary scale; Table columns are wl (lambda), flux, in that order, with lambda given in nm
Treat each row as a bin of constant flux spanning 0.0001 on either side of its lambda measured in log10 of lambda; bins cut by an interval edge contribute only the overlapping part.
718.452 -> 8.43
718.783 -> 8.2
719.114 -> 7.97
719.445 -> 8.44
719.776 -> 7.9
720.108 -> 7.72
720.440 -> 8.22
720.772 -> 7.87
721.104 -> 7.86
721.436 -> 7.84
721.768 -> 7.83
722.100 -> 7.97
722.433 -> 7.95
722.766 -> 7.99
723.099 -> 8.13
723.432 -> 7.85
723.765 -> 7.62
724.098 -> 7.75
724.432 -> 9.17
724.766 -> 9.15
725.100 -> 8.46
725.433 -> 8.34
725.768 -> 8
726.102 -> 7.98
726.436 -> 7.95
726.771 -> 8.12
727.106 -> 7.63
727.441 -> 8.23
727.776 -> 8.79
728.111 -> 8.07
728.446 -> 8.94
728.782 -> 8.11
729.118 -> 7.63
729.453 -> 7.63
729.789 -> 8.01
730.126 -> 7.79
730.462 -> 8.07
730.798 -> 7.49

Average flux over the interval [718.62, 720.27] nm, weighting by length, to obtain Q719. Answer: 8.05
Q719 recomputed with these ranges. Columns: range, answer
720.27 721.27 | 7.98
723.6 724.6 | 8.18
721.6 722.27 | 7.9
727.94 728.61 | 8.51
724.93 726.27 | 8.2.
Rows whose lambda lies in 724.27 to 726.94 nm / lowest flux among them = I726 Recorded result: 7.95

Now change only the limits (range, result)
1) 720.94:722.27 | 7.83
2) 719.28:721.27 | 7.72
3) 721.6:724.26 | 7.62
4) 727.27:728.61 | 8.07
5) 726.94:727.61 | 7.63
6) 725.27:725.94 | 8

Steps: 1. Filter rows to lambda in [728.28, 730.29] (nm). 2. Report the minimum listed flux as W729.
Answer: 7.63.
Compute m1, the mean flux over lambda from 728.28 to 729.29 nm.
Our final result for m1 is 8.22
